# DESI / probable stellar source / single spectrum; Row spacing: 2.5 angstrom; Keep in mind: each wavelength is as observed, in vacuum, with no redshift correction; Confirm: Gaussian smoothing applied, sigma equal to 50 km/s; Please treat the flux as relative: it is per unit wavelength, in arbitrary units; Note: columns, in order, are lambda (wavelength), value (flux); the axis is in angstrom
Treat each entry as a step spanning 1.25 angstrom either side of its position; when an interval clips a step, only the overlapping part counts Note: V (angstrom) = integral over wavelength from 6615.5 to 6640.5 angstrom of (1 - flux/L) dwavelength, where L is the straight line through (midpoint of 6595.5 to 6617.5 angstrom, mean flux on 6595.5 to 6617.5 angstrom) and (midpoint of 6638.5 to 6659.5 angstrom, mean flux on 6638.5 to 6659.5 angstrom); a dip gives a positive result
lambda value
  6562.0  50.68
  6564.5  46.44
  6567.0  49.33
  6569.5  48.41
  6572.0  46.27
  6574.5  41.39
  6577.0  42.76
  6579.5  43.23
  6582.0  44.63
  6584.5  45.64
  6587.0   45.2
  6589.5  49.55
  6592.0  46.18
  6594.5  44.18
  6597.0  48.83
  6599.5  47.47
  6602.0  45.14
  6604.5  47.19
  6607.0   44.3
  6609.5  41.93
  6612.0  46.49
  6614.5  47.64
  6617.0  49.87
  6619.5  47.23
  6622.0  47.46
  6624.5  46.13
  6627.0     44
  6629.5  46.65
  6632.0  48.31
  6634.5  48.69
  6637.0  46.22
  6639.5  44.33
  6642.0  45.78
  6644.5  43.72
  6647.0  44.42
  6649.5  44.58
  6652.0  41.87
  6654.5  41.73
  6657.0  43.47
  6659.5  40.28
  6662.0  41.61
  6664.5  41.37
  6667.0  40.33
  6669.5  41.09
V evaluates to -1.1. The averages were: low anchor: 46.4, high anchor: 43.5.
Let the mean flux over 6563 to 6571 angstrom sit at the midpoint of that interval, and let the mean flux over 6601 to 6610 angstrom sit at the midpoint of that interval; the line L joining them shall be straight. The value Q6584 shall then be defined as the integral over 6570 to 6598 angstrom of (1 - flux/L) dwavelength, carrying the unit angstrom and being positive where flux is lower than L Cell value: 0.8 angstrom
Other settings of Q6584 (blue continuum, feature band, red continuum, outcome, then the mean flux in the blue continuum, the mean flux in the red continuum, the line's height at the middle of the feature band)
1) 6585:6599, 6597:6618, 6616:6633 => 0.2 angstrom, 46.8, 47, 46.9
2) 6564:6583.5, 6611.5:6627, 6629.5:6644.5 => -0.4 angstrom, 45.3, 46.4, 46.1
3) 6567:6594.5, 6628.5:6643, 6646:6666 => -1.2 angstrom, 45.5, 42.4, 43.2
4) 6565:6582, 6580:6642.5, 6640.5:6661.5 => -3.0 angstrom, 45.2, 43.2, 44.2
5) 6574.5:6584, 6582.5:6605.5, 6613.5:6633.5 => -1.0 angstrom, 43.4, 47.2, 44.7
